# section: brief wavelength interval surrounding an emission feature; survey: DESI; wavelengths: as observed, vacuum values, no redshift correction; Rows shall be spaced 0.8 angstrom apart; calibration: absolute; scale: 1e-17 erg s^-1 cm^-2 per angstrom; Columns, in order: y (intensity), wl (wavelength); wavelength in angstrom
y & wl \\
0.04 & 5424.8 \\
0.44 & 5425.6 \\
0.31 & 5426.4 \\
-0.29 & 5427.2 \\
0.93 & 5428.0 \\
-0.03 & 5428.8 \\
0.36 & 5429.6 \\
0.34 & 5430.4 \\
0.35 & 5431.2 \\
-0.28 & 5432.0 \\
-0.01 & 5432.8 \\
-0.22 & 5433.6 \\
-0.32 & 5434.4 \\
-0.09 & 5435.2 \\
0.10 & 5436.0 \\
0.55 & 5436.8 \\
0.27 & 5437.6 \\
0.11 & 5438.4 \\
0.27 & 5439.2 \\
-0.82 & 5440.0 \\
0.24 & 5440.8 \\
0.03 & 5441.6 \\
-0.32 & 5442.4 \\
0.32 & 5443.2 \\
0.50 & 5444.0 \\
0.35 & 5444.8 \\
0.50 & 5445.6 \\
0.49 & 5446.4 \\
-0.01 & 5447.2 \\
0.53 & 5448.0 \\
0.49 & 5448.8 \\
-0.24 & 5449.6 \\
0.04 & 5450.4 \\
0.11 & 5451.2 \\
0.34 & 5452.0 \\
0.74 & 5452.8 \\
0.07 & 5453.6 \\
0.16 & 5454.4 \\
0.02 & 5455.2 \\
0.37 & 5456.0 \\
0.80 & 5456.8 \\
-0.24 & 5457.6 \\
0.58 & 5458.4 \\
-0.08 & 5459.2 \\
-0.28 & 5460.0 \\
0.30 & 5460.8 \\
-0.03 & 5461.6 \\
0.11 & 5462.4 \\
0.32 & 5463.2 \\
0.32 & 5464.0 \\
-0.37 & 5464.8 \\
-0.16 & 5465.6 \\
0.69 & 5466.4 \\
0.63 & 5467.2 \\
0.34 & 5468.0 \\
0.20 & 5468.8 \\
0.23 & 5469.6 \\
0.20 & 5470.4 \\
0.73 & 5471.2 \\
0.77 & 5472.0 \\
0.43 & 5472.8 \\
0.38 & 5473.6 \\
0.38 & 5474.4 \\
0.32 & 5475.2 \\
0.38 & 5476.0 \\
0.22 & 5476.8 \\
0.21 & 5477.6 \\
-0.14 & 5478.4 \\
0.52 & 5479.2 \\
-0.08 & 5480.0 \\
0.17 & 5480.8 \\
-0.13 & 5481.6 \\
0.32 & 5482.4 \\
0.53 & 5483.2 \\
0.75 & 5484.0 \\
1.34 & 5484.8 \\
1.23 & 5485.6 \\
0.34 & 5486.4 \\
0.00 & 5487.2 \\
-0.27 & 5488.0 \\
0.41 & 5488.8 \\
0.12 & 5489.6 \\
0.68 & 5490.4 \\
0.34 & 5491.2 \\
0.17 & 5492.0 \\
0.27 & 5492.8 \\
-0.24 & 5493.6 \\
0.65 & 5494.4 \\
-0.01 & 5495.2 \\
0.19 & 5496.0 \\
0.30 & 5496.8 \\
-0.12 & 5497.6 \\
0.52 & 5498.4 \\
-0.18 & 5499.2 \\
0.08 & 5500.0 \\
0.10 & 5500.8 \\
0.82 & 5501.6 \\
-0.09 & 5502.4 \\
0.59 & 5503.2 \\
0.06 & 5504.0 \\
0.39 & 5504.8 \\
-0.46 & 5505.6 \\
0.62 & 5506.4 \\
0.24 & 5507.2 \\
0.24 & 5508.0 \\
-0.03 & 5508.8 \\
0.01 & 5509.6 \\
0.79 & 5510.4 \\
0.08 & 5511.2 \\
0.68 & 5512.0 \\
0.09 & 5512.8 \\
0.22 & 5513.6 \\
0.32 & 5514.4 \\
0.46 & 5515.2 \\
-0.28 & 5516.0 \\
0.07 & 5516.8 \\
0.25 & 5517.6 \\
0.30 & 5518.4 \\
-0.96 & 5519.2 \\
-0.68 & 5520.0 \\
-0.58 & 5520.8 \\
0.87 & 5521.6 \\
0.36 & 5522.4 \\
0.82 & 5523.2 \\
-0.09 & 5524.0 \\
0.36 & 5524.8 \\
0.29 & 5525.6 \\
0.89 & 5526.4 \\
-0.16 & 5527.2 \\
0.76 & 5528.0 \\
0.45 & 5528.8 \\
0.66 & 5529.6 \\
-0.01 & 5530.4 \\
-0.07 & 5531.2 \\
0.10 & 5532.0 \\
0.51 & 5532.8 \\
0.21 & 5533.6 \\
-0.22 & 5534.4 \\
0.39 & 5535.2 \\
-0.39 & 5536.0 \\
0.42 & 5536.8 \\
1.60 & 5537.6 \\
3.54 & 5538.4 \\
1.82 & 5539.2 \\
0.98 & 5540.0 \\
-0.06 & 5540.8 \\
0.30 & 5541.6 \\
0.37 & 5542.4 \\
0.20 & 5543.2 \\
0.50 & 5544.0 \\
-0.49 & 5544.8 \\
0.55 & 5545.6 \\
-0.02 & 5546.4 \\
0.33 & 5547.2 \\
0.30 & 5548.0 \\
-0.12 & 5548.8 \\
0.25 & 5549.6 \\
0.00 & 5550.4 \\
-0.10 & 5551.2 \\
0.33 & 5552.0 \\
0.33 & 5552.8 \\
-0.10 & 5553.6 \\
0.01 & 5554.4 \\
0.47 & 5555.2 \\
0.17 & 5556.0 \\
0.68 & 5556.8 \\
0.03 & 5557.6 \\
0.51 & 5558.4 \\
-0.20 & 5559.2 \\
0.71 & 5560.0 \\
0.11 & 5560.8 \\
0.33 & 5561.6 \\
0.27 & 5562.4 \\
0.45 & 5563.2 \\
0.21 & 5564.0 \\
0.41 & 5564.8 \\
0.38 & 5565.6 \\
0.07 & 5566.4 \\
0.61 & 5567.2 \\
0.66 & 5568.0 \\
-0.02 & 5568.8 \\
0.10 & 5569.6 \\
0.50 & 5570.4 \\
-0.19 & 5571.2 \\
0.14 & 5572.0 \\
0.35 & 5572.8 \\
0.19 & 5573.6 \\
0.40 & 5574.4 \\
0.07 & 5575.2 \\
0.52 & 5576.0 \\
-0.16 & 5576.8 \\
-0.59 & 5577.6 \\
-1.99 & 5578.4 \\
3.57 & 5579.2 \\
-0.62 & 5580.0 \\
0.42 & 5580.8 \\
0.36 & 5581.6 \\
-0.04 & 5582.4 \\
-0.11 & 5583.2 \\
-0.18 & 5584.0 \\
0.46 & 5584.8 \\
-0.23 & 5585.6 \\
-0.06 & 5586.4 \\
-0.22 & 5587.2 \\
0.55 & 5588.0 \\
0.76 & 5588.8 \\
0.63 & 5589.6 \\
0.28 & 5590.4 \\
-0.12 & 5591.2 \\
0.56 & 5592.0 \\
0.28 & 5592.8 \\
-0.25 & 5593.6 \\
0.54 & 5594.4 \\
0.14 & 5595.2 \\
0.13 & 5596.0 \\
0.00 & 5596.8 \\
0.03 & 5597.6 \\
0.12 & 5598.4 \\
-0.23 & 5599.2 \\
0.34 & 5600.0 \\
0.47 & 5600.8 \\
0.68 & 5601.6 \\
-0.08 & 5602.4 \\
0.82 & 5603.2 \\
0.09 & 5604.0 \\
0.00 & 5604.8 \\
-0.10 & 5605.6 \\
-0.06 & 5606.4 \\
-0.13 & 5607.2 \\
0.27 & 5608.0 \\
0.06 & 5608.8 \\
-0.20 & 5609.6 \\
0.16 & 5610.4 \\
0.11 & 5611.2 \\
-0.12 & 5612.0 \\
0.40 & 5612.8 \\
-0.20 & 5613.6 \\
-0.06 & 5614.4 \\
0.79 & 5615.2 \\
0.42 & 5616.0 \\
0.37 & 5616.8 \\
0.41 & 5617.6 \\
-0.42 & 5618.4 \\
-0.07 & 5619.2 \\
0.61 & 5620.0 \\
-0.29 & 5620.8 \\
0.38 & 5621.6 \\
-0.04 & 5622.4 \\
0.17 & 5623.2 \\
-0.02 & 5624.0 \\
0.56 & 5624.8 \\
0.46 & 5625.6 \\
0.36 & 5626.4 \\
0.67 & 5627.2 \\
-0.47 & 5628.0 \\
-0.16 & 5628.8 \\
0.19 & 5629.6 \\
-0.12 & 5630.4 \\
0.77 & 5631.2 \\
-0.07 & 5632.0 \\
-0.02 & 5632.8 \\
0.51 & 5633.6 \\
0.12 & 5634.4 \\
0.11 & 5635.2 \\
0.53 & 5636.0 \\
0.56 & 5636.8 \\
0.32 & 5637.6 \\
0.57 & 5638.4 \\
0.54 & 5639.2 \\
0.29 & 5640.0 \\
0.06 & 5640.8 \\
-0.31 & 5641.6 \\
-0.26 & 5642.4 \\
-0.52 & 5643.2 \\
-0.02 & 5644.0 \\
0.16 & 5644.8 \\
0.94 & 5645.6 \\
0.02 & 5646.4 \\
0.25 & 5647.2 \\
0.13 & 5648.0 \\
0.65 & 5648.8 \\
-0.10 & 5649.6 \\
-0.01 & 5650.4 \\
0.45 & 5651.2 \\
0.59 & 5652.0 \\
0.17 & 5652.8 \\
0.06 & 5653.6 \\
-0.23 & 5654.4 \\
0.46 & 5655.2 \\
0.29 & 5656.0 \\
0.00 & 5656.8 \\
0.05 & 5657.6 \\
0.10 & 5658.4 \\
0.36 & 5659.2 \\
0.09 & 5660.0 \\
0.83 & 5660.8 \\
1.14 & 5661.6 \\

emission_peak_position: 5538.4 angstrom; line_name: [O III]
